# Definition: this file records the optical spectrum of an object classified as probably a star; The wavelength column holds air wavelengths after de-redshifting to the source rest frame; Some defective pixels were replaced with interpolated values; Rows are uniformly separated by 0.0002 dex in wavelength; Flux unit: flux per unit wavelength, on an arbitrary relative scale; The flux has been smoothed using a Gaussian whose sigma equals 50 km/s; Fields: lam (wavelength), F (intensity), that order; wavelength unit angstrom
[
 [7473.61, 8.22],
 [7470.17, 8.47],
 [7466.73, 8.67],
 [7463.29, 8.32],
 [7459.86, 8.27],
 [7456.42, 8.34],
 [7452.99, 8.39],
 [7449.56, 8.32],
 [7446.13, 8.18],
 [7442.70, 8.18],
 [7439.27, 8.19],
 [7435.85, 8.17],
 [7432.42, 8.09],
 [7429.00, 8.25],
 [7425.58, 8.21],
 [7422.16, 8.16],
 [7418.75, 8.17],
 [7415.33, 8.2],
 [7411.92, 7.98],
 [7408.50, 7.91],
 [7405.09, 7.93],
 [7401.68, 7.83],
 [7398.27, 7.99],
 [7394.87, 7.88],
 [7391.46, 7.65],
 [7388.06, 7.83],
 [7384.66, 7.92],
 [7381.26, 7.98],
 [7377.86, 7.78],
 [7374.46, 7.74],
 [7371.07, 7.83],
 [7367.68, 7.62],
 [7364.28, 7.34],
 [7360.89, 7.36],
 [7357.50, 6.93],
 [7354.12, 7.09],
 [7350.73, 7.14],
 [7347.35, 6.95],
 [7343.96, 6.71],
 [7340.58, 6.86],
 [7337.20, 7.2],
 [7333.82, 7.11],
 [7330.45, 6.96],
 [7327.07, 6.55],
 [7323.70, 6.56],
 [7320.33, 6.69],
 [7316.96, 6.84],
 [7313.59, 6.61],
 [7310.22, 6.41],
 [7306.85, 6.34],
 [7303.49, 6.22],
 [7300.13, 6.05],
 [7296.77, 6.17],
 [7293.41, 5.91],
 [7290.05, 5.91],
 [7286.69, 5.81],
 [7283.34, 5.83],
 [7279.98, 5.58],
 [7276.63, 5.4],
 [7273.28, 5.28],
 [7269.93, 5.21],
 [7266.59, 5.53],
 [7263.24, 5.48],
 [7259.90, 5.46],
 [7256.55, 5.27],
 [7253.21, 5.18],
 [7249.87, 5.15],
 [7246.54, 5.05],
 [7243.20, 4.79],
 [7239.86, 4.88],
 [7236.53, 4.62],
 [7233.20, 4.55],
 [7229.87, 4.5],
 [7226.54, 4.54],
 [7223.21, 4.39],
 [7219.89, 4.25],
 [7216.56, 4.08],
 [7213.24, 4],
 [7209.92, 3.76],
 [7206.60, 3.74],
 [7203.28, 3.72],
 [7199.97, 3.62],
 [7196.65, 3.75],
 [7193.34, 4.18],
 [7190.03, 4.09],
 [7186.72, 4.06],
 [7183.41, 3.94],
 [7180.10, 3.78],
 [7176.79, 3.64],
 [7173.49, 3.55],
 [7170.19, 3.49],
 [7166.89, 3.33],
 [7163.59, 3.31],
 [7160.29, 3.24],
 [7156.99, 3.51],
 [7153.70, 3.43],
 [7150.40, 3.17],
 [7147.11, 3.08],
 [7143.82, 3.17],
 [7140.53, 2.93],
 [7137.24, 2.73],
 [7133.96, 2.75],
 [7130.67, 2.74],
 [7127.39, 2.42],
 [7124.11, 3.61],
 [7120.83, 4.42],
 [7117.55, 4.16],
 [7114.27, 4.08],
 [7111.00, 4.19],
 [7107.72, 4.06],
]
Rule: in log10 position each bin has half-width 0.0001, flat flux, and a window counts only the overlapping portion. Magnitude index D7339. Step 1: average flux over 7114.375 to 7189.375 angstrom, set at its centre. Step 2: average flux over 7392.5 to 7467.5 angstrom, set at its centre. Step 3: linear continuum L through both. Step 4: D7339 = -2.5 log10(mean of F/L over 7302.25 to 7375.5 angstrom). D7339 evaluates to -0.06 mag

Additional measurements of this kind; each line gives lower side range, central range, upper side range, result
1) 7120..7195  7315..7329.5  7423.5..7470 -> -0.083 mag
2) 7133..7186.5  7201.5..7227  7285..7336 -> 0.109 mag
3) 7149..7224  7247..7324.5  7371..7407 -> -0.017 mag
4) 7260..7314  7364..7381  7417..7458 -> -0.077 mag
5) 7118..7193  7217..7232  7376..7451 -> 0.060 mag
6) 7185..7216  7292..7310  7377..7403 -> -0.030 mag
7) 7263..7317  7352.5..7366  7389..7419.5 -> -0.007 mag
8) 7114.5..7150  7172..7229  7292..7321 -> 0.128 mag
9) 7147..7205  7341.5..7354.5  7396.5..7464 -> -0.042 mag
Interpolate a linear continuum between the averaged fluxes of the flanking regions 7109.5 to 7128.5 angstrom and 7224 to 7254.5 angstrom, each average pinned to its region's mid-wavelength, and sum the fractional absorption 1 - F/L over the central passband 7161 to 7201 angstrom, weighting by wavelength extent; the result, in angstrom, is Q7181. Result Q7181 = 5.71 angstrom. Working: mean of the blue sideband 3.85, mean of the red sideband 4.79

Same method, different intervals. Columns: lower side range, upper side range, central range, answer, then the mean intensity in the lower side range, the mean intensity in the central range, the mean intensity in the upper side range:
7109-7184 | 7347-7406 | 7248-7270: 0.6 angstrom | 3.42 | 5.33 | 7.61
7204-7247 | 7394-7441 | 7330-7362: -1.6 angstrom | 4.36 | 7.03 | 8.07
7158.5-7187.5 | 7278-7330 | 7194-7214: 2.1 angstrom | 3.58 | 3.78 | 6.24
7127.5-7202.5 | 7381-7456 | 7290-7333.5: -2.3 angstrom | 3.42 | 6.44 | 8.07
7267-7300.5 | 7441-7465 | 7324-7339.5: -1.2 angstrom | 5.7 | 6.92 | 8.29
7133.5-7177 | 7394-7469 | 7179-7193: -0.8 angstrom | 3.24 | 3.99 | 8.17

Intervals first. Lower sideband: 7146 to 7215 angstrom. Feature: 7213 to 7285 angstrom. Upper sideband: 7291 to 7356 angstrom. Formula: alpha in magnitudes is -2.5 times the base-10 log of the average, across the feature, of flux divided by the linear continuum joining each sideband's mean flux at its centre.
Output 0.024 mag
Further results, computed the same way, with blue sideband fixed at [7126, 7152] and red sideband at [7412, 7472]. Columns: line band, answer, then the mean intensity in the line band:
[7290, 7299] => -0.07 mag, 6.01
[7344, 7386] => -0.08 mag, 7.44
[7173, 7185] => -0.05 mag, 3.74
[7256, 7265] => -0.08 mag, 5.42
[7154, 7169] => -0.03 mag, 3.36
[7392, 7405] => -0.06 mag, 7.88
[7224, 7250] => -0.02 mag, 4.72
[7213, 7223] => 0.03 mag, 4.17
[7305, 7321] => -0.10 mag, 6.57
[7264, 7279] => -0.03 mag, 5.37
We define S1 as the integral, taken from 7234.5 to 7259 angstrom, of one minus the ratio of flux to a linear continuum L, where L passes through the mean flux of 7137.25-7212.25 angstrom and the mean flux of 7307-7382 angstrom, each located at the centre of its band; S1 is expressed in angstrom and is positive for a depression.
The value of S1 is 0.2 angstrom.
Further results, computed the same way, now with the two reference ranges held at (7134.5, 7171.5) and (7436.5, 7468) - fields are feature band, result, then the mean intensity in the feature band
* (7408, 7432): -1.2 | 8.13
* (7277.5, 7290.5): -0.7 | 5.75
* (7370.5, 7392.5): -2.2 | 7.82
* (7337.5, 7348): -0.7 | 6.87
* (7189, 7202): 0.1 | 3.9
